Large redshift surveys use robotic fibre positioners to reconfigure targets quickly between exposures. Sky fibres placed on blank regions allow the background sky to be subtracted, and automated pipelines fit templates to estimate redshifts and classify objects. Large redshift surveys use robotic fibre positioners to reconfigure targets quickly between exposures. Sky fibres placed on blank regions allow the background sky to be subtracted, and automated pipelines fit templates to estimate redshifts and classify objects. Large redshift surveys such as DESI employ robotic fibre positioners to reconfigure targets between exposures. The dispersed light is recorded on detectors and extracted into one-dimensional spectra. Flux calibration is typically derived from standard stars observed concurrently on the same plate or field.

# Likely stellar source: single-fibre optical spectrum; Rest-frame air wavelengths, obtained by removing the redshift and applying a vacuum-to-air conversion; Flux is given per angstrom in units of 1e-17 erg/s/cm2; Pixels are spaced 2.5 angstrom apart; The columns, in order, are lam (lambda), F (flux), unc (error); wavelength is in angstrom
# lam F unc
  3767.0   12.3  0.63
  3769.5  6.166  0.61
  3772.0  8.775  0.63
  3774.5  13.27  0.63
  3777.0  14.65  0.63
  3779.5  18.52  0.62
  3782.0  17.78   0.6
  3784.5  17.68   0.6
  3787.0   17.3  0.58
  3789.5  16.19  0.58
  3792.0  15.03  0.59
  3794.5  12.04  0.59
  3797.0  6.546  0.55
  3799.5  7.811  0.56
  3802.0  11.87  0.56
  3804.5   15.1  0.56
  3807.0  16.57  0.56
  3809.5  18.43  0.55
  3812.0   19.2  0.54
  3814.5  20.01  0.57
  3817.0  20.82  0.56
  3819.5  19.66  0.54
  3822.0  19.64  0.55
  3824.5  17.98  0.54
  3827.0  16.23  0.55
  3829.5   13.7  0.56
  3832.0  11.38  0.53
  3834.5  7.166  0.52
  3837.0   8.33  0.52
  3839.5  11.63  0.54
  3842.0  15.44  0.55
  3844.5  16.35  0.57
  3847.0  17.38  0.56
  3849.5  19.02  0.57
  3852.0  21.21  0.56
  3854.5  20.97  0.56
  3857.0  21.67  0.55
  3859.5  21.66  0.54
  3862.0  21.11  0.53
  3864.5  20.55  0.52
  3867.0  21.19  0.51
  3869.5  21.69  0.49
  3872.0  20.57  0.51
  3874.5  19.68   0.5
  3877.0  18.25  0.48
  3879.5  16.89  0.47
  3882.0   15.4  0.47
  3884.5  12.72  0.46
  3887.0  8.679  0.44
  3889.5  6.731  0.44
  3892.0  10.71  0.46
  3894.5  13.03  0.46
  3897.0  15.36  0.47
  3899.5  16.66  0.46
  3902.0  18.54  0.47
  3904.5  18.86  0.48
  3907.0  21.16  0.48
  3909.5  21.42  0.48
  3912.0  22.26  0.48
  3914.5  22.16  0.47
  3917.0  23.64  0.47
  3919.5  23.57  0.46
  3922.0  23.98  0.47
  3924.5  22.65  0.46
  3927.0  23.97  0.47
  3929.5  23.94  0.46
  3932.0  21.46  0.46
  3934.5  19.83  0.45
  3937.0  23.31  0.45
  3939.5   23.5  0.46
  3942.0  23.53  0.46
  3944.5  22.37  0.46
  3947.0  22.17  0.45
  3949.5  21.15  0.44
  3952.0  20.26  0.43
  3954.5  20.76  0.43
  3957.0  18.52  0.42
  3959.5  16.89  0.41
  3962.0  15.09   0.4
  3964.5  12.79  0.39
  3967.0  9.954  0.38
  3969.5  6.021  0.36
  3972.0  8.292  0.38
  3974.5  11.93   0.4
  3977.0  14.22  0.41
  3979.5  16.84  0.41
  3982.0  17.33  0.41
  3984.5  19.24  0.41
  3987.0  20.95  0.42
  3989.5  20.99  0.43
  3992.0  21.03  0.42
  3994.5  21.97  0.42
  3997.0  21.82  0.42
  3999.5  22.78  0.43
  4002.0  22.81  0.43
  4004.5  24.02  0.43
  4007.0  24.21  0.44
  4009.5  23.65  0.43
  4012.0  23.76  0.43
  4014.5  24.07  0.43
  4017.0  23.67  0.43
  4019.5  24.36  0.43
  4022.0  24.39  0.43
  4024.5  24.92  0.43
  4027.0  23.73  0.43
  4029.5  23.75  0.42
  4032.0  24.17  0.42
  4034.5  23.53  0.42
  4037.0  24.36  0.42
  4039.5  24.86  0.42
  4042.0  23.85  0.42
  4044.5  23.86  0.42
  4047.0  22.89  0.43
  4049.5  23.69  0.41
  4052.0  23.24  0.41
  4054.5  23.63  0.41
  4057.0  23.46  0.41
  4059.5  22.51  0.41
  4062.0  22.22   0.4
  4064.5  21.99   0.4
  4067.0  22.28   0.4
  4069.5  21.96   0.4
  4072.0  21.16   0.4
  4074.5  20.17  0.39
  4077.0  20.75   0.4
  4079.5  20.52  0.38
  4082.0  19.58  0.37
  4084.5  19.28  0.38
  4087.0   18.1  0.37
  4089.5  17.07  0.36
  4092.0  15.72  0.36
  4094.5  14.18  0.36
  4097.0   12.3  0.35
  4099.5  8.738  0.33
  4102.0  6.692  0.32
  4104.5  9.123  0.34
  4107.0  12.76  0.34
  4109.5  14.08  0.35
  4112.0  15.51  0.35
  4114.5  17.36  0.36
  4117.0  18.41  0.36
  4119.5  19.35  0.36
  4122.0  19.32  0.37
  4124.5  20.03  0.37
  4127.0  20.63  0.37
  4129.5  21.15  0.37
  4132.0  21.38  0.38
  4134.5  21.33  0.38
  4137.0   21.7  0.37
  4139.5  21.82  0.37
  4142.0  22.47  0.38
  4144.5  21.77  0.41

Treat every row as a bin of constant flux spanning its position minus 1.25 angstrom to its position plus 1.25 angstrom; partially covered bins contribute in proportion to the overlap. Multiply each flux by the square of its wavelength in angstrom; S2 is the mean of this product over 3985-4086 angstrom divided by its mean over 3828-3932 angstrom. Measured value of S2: 1.37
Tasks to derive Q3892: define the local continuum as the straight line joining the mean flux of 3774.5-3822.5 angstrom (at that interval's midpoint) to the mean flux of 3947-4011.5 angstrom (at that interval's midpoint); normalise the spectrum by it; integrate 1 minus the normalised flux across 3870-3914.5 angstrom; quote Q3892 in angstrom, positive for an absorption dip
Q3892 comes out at 1.58 angstrom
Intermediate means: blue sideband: 15.9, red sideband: 18.3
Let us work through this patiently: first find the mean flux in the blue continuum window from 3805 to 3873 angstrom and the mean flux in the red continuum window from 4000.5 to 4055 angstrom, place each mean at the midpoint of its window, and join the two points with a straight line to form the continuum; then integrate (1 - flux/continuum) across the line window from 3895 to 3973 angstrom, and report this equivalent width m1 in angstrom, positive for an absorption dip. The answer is 4.75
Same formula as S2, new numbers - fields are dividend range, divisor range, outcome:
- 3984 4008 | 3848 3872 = 1.13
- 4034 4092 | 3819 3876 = 1.38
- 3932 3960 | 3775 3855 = 1.46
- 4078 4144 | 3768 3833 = 1.34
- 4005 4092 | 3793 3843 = 1.75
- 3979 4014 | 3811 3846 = 1.52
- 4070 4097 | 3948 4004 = 1.11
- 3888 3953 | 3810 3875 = 1.18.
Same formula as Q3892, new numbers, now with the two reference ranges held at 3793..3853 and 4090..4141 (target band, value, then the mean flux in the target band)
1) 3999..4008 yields -4.2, 23.5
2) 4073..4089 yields -3.1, 19.6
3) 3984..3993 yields -2.6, 20.6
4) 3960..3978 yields 5.1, 11.4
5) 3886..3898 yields 3.6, 10.9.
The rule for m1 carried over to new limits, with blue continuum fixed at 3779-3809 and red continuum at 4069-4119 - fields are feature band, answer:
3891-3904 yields -0.16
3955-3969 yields 0.76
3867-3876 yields -3.54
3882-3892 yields 3.09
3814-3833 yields -3.75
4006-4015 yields -4.75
